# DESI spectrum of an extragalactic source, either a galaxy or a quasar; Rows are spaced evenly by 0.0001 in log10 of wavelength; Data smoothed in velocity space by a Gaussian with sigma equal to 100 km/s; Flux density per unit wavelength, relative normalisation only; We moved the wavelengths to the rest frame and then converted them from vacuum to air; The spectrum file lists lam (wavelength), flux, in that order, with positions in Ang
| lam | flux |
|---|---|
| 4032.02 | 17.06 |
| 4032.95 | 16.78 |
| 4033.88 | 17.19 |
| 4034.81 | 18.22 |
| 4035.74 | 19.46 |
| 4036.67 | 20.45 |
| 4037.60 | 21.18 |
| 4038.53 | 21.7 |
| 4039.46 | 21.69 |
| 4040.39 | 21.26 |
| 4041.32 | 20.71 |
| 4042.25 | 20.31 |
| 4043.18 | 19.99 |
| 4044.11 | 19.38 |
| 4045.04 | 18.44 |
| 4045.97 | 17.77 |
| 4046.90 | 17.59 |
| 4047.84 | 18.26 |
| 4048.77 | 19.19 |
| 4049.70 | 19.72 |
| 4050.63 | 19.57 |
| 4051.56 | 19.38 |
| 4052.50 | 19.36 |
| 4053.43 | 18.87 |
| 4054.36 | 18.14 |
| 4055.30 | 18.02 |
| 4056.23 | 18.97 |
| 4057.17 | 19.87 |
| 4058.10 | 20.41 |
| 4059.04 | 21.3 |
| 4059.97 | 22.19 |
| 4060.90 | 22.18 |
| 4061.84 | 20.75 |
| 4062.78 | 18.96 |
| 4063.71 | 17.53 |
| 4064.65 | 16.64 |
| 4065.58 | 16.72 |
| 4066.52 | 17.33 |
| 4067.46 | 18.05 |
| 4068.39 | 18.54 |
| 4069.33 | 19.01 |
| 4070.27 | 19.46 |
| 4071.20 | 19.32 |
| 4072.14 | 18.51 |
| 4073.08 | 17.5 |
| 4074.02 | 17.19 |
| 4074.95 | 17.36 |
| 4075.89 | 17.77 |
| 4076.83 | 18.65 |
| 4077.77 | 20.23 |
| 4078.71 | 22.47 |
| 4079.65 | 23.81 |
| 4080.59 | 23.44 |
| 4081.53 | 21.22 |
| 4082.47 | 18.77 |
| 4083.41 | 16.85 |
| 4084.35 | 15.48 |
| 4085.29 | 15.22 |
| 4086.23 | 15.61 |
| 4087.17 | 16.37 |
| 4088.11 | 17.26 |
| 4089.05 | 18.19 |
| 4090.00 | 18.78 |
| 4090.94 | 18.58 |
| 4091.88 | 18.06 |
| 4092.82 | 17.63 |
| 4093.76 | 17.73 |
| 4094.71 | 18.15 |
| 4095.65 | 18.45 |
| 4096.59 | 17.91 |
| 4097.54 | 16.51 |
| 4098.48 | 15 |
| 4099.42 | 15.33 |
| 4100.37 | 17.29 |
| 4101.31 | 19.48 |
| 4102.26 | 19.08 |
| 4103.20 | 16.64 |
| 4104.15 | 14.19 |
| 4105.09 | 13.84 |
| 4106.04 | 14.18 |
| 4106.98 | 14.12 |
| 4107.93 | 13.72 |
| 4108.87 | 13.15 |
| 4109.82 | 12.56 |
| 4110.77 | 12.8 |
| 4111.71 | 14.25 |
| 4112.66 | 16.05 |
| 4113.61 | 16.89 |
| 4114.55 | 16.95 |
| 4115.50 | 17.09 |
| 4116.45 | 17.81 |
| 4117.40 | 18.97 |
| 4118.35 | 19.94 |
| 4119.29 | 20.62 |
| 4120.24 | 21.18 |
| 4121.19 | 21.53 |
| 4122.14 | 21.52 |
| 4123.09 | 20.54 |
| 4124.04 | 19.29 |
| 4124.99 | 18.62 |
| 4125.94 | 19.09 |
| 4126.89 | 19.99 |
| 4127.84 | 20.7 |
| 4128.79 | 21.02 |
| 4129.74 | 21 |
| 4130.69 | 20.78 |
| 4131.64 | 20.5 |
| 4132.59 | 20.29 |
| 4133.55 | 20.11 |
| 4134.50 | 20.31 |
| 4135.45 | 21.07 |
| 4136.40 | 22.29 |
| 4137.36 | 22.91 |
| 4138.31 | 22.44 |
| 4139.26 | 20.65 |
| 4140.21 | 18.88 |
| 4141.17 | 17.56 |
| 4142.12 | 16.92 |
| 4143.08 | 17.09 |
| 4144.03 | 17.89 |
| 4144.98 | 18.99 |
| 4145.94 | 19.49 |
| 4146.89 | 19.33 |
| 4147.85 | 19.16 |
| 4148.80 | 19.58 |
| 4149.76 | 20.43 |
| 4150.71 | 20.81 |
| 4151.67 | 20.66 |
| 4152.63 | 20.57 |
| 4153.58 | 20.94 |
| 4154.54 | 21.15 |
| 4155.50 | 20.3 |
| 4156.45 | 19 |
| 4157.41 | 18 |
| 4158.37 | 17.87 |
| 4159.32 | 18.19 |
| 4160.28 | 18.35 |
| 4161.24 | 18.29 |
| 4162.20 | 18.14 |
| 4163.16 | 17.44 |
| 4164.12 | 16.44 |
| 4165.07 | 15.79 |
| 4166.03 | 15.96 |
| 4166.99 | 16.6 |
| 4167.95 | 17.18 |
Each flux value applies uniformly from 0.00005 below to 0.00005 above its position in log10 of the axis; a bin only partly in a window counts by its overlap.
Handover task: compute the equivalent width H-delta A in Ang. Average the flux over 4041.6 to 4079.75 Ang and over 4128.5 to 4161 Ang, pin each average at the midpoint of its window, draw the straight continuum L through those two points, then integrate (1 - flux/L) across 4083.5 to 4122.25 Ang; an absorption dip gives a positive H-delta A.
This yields 5.1 Ang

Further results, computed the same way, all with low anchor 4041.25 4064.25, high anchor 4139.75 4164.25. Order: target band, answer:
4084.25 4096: 1.1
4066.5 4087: 0.6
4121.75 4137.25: -1.2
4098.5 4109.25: 2.0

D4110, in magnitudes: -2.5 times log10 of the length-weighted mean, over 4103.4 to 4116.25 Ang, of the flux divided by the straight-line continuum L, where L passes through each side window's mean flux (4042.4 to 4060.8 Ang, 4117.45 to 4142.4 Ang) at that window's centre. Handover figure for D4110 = 0.340 mag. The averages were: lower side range 19.4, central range 14.7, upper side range 20.4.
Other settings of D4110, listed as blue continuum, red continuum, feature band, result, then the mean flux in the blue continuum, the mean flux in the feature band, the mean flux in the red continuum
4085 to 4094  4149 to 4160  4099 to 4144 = 0.02 mag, 17.4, 18.3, 19.8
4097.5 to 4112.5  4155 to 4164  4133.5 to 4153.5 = -0.15 mag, 15.1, 19.9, 18.3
